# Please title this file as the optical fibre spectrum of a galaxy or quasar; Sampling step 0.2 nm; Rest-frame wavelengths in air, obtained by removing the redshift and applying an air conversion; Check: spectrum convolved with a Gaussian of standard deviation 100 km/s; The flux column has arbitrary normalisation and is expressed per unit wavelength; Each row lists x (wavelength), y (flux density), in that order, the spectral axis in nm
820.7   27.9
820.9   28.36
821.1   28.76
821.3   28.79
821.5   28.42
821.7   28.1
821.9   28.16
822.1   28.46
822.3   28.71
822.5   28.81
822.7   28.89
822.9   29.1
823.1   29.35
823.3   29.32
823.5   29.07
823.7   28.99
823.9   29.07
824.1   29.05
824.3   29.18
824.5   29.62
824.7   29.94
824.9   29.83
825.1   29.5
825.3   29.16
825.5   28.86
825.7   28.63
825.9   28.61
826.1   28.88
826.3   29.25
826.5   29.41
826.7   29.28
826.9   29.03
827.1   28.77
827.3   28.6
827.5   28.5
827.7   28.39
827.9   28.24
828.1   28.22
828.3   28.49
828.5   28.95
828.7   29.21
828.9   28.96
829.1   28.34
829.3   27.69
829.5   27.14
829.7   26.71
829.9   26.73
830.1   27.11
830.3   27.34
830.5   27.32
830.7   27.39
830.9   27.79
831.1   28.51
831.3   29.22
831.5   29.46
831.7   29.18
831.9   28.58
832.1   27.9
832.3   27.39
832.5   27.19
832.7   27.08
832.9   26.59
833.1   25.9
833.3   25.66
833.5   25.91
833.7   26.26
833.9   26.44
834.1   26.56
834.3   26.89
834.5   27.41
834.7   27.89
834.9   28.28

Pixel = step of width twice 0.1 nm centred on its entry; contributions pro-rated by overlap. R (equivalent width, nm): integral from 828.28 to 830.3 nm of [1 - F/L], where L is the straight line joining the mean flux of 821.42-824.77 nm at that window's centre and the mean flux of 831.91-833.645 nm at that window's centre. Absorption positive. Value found -0.02 nm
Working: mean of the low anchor 28.9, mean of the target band 27.9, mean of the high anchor 26.8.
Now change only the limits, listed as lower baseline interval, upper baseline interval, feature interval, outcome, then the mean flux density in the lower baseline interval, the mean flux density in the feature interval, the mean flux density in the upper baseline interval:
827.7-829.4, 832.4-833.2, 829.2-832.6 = -0.04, 28.5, 27.8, 26.7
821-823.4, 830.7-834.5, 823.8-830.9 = -0.12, 28.7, 28.5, 27.4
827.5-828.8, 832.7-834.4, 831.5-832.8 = -0.05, 28.6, 28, 26.3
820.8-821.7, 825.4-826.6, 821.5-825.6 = -0.04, 28.5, 29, 28.9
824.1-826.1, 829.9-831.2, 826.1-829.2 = -0.04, 29.2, 28.8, 27.5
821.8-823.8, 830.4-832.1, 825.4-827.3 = -0.02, 28.9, 28.9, 28.4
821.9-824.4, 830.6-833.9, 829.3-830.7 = 0.04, 29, 27.1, 27.5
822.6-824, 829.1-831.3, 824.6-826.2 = -0.03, 29.1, 29.2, 27.5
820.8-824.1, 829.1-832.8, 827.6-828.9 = -0.02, 28.8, 28.6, 27.8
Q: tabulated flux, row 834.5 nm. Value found 27.41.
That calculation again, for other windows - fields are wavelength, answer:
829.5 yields 27.14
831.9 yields 28.58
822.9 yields 29.1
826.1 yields 28.88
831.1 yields 28.51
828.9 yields 28.96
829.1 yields 28.34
